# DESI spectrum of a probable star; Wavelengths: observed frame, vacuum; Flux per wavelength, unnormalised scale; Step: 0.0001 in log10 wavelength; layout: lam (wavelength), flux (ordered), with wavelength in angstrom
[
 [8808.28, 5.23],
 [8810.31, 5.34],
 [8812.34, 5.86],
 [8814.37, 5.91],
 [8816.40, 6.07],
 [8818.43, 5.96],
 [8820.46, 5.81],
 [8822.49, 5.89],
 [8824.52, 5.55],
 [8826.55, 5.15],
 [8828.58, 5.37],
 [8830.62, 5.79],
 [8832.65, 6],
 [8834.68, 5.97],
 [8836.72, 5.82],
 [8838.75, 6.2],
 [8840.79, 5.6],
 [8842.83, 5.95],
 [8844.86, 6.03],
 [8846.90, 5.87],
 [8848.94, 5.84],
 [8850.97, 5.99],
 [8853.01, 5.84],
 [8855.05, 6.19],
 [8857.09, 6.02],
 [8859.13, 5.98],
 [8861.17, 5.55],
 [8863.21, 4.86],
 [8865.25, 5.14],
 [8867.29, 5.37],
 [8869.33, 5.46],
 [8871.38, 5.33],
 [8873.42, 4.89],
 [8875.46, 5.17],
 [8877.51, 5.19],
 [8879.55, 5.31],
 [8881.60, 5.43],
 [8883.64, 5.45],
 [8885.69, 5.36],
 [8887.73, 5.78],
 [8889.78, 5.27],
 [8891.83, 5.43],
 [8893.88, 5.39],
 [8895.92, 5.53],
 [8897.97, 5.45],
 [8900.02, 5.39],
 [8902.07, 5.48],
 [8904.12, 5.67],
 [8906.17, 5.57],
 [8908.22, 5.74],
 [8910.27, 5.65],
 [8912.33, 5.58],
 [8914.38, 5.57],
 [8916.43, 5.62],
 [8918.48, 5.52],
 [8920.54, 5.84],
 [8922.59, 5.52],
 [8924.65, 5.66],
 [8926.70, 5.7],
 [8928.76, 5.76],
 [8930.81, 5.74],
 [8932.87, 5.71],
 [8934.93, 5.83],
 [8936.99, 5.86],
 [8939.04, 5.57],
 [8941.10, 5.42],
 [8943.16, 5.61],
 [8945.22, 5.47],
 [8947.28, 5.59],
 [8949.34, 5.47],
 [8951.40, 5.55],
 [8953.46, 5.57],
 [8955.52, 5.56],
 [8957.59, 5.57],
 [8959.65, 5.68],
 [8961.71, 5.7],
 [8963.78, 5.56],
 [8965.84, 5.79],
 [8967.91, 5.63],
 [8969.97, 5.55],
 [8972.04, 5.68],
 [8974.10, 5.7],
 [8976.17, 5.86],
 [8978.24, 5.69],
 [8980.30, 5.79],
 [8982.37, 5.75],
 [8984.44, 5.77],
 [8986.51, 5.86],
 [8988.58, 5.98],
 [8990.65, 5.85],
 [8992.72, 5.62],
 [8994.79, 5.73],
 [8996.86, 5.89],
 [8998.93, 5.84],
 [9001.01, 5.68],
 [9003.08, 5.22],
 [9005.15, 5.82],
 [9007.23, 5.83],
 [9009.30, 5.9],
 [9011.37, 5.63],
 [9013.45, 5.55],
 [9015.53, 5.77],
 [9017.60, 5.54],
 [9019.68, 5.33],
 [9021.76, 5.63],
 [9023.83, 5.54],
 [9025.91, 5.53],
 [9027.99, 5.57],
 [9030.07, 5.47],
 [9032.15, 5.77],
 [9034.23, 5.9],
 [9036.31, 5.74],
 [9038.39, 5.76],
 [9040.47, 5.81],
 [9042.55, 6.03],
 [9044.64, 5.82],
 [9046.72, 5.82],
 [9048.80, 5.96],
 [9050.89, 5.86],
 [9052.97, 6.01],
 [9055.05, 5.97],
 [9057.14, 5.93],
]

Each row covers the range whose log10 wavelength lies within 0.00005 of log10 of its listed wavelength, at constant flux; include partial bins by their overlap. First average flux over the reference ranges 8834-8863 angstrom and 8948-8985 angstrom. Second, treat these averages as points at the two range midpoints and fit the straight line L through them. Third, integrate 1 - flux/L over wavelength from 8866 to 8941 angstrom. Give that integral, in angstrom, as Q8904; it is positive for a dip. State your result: 3.4 angstrom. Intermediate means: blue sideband 5.89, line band 5.52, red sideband 5.66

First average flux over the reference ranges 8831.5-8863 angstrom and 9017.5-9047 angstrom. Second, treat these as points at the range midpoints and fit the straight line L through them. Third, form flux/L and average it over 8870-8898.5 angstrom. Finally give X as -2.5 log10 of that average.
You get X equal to 0.10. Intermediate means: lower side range 5.9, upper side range 5.68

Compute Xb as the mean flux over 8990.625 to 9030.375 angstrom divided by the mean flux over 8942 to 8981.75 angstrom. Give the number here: 1.00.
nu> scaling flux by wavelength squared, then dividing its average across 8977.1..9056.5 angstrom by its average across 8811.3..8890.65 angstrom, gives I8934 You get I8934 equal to 1.06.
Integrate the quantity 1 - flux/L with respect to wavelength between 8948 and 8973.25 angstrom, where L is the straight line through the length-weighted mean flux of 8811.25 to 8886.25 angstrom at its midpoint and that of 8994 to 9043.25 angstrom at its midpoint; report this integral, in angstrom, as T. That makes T 0.3 angstrom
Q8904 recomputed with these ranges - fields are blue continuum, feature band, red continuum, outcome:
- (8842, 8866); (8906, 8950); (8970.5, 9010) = 1.0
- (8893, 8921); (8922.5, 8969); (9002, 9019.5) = -0.3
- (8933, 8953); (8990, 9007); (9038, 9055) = 0.1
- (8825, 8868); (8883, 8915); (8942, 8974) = 0.9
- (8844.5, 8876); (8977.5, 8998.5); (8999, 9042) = -0.6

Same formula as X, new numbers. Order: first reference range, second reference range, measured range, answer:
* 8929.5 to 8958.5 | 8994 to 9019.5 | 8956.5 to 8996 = -0.01 mag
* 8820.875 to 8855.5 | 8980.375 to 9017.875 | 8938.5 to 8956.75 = 0.04 mag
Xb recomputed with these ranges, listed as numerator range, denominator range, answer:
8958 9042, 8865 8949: 1.03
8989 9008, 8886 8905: 1.04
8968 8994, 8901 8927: 1.02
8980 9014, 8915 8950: 1.02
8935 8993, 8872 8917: 1.04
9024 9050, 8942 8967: 1.03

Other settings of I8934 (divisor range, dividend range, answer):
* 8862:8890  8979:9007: 1.12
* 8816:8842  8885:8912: 0.97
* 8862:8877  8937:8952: 1.09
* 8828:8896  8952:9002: 1.05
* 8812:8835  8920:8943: 1.01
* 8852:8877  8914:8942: 1.05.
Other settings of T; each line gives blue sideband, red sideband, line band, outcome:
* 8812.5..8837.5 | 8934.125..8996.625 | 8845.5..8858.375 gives -0.45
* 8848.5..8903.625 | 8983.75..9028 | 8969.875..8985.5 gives -0.25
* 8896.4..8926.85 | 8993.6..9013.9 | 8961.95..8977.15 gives -0.04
